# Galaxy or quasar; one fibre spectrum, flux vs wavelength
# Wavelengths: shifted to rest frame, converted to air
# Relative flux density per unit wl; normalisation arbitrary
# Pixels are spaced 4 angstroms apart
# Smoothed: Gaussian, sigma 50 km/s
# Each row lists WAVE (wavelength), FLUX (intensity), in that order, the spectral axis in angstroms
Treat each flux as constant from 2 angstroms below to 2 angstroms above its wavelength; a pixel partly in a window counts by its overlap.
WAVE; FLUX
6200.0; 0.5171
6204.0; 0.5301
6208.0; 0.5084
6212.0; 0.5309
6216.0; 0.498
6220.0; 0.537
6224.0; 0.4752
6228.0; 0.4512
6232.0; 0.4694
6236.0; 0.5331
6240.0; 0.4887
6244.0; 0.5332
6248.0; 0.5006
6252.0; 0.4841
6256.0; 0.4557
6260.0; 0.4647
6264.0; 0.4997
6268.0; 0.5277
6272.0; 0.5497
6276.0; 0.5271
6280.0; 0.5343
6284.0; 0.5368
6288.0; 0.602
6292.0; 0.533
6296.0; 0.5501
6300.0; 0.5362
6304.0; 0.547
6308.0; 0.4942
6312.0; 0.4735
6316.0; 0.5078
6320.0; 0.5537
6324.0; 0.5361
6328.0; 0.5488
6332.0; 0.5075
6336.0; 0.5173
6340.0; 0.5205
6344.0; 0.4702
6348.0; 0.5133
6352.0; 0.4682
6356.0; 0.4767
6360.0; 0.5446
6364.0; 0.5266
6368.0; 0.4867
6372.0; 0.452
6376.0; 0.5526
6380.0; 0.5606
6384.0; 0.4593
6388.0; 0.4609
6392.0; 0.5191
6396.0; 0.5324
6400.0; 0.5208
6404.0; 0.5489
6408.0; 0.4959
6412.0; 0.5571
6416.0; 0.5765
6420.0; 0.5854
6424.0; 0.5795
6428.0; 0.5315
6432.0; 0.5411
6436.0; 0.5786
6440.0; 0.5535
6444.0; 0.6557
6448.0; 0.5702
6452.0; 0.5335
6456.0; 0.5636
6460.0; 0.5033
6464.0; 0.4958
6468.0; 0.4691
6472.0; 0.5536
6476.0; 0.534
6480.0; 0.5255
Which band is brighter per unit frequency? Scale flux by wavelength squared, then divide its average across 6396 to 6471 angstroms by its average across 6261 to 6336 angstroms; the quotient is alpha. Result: 1.1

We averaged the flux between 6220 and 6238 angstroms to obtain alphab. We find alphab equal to 0.488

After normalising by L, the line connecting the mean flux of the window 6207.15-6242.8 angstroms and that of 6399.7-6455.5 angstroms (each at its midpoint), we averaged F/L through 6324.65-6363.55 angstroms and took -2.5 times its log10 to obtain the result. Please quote 0.05 mag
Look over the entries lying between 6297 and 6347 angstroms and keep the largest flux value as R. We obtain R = 0.5537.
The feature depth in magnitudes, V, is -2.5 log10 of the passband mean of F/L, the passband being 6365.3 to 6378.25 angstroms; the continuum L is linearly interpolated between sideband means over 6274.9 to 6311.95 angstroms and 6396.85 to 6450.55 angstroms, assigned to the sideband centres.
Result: 0.11 mag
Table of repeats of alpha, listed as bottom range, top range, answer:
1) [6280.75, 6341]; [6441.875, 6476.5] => 1.07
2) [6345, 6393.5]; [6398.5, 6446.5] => 1.14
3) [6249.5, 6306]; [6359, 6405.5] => 1.01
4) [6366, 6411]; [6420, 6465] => 1.11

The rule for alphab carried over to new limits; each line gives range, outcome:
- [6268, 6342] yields 0.532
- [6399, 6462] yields 0.557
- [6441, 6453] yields 0.588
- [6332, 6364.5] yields 0.504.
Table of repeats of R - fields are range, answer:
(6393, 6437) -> 0.5854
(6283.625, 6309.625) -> 0.602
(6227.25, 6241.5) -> 0.5331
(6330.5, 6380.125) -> 0.5606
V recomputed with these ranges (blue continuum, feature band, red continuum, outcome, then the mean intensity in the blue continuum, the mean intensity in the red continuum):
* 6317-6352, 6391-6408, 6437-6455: 0.051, 0.518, 0.577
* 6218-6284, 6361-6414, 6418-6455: 0.078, 0.503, 0.57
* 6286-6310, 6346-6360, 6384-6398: 0.047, 0.544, 0.498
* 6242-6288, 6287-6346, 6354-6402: -0.029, 0.514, 0.508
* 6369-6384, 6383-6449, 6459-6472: -0.084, 0.511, 0.498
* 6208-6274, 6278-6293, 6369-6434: -0.091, 0.5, 0.529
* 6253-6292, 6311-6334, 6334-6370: -0.029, 0.522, 0.503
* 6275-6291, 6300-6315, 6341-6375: 0.048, 0.55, 0.495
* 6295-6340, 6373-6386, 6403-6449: 0.058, 0.524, 0.565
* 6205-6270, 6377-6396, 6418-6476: 0.061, 0.498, 0.55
